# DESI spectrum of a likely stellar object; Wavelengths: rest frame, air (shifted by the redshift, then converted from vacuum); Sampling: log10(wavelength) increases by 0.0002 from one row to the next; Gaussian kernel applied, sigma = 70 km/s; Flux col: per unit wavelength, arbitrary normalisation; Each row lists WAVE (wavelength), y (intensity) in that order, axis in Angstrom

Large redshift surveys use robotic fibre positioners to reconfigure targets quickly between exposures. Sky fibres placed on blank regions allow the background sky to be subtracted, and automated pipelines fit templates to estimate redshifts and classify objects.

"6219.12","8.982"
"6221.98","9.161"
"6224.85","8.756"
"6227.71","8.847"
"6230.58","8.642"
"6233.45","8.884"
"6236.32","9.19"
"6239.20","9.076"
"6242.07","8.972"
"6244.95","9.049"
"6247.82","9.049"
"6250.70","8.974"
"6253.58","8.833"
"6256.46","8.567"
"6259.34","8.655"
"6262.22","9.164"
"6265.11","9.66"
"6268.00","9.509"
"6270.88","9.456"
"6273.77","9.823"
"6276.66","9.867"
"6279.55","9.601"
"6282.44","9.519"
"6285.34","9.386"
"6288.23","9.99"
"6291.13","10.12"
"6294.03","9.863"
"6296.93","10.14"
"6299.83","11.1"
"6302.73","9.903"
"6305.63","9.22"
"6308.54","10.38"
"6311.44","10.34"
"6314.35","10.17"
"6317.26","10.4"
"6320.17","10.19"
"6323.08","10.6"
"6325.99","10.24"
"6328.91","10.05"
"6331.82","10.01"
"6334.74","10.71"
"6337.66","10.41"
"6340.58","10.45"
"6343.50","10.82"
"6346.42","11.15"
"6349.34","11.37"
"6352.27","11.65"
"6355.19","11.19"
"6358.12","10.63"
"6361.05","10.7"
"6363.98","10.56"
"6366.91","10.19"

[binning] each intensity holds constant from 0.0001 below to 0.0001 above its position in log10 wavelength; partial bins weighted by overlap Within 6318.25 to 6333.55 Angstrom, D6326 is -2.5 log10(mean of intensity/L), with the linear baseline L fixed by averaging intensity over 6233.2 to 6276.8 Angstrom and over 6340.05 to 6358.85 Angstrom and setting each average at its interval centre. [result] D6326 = 0.04 mag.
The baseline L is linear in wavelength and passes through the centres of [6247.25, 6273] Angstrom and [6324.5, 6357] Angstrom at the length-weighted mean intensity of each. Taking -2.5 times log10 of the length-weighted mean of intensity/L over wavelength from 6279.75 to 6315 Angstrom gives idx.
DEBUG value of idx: -0.01 mag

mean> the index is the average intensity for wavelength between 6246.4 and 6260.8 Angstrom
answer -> 8.82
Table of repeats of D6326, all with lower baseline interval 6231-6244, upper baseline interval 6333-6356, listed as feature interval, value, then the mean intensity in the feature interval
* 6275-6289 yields 0.02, 9.66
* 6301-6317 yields 0.03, 10.1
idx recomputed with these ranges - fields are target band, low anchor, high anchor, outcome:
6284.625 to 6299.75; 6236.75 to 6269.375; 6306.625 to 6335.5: -0.03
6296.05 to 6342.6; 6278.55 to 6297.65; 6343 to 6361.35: 0.02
